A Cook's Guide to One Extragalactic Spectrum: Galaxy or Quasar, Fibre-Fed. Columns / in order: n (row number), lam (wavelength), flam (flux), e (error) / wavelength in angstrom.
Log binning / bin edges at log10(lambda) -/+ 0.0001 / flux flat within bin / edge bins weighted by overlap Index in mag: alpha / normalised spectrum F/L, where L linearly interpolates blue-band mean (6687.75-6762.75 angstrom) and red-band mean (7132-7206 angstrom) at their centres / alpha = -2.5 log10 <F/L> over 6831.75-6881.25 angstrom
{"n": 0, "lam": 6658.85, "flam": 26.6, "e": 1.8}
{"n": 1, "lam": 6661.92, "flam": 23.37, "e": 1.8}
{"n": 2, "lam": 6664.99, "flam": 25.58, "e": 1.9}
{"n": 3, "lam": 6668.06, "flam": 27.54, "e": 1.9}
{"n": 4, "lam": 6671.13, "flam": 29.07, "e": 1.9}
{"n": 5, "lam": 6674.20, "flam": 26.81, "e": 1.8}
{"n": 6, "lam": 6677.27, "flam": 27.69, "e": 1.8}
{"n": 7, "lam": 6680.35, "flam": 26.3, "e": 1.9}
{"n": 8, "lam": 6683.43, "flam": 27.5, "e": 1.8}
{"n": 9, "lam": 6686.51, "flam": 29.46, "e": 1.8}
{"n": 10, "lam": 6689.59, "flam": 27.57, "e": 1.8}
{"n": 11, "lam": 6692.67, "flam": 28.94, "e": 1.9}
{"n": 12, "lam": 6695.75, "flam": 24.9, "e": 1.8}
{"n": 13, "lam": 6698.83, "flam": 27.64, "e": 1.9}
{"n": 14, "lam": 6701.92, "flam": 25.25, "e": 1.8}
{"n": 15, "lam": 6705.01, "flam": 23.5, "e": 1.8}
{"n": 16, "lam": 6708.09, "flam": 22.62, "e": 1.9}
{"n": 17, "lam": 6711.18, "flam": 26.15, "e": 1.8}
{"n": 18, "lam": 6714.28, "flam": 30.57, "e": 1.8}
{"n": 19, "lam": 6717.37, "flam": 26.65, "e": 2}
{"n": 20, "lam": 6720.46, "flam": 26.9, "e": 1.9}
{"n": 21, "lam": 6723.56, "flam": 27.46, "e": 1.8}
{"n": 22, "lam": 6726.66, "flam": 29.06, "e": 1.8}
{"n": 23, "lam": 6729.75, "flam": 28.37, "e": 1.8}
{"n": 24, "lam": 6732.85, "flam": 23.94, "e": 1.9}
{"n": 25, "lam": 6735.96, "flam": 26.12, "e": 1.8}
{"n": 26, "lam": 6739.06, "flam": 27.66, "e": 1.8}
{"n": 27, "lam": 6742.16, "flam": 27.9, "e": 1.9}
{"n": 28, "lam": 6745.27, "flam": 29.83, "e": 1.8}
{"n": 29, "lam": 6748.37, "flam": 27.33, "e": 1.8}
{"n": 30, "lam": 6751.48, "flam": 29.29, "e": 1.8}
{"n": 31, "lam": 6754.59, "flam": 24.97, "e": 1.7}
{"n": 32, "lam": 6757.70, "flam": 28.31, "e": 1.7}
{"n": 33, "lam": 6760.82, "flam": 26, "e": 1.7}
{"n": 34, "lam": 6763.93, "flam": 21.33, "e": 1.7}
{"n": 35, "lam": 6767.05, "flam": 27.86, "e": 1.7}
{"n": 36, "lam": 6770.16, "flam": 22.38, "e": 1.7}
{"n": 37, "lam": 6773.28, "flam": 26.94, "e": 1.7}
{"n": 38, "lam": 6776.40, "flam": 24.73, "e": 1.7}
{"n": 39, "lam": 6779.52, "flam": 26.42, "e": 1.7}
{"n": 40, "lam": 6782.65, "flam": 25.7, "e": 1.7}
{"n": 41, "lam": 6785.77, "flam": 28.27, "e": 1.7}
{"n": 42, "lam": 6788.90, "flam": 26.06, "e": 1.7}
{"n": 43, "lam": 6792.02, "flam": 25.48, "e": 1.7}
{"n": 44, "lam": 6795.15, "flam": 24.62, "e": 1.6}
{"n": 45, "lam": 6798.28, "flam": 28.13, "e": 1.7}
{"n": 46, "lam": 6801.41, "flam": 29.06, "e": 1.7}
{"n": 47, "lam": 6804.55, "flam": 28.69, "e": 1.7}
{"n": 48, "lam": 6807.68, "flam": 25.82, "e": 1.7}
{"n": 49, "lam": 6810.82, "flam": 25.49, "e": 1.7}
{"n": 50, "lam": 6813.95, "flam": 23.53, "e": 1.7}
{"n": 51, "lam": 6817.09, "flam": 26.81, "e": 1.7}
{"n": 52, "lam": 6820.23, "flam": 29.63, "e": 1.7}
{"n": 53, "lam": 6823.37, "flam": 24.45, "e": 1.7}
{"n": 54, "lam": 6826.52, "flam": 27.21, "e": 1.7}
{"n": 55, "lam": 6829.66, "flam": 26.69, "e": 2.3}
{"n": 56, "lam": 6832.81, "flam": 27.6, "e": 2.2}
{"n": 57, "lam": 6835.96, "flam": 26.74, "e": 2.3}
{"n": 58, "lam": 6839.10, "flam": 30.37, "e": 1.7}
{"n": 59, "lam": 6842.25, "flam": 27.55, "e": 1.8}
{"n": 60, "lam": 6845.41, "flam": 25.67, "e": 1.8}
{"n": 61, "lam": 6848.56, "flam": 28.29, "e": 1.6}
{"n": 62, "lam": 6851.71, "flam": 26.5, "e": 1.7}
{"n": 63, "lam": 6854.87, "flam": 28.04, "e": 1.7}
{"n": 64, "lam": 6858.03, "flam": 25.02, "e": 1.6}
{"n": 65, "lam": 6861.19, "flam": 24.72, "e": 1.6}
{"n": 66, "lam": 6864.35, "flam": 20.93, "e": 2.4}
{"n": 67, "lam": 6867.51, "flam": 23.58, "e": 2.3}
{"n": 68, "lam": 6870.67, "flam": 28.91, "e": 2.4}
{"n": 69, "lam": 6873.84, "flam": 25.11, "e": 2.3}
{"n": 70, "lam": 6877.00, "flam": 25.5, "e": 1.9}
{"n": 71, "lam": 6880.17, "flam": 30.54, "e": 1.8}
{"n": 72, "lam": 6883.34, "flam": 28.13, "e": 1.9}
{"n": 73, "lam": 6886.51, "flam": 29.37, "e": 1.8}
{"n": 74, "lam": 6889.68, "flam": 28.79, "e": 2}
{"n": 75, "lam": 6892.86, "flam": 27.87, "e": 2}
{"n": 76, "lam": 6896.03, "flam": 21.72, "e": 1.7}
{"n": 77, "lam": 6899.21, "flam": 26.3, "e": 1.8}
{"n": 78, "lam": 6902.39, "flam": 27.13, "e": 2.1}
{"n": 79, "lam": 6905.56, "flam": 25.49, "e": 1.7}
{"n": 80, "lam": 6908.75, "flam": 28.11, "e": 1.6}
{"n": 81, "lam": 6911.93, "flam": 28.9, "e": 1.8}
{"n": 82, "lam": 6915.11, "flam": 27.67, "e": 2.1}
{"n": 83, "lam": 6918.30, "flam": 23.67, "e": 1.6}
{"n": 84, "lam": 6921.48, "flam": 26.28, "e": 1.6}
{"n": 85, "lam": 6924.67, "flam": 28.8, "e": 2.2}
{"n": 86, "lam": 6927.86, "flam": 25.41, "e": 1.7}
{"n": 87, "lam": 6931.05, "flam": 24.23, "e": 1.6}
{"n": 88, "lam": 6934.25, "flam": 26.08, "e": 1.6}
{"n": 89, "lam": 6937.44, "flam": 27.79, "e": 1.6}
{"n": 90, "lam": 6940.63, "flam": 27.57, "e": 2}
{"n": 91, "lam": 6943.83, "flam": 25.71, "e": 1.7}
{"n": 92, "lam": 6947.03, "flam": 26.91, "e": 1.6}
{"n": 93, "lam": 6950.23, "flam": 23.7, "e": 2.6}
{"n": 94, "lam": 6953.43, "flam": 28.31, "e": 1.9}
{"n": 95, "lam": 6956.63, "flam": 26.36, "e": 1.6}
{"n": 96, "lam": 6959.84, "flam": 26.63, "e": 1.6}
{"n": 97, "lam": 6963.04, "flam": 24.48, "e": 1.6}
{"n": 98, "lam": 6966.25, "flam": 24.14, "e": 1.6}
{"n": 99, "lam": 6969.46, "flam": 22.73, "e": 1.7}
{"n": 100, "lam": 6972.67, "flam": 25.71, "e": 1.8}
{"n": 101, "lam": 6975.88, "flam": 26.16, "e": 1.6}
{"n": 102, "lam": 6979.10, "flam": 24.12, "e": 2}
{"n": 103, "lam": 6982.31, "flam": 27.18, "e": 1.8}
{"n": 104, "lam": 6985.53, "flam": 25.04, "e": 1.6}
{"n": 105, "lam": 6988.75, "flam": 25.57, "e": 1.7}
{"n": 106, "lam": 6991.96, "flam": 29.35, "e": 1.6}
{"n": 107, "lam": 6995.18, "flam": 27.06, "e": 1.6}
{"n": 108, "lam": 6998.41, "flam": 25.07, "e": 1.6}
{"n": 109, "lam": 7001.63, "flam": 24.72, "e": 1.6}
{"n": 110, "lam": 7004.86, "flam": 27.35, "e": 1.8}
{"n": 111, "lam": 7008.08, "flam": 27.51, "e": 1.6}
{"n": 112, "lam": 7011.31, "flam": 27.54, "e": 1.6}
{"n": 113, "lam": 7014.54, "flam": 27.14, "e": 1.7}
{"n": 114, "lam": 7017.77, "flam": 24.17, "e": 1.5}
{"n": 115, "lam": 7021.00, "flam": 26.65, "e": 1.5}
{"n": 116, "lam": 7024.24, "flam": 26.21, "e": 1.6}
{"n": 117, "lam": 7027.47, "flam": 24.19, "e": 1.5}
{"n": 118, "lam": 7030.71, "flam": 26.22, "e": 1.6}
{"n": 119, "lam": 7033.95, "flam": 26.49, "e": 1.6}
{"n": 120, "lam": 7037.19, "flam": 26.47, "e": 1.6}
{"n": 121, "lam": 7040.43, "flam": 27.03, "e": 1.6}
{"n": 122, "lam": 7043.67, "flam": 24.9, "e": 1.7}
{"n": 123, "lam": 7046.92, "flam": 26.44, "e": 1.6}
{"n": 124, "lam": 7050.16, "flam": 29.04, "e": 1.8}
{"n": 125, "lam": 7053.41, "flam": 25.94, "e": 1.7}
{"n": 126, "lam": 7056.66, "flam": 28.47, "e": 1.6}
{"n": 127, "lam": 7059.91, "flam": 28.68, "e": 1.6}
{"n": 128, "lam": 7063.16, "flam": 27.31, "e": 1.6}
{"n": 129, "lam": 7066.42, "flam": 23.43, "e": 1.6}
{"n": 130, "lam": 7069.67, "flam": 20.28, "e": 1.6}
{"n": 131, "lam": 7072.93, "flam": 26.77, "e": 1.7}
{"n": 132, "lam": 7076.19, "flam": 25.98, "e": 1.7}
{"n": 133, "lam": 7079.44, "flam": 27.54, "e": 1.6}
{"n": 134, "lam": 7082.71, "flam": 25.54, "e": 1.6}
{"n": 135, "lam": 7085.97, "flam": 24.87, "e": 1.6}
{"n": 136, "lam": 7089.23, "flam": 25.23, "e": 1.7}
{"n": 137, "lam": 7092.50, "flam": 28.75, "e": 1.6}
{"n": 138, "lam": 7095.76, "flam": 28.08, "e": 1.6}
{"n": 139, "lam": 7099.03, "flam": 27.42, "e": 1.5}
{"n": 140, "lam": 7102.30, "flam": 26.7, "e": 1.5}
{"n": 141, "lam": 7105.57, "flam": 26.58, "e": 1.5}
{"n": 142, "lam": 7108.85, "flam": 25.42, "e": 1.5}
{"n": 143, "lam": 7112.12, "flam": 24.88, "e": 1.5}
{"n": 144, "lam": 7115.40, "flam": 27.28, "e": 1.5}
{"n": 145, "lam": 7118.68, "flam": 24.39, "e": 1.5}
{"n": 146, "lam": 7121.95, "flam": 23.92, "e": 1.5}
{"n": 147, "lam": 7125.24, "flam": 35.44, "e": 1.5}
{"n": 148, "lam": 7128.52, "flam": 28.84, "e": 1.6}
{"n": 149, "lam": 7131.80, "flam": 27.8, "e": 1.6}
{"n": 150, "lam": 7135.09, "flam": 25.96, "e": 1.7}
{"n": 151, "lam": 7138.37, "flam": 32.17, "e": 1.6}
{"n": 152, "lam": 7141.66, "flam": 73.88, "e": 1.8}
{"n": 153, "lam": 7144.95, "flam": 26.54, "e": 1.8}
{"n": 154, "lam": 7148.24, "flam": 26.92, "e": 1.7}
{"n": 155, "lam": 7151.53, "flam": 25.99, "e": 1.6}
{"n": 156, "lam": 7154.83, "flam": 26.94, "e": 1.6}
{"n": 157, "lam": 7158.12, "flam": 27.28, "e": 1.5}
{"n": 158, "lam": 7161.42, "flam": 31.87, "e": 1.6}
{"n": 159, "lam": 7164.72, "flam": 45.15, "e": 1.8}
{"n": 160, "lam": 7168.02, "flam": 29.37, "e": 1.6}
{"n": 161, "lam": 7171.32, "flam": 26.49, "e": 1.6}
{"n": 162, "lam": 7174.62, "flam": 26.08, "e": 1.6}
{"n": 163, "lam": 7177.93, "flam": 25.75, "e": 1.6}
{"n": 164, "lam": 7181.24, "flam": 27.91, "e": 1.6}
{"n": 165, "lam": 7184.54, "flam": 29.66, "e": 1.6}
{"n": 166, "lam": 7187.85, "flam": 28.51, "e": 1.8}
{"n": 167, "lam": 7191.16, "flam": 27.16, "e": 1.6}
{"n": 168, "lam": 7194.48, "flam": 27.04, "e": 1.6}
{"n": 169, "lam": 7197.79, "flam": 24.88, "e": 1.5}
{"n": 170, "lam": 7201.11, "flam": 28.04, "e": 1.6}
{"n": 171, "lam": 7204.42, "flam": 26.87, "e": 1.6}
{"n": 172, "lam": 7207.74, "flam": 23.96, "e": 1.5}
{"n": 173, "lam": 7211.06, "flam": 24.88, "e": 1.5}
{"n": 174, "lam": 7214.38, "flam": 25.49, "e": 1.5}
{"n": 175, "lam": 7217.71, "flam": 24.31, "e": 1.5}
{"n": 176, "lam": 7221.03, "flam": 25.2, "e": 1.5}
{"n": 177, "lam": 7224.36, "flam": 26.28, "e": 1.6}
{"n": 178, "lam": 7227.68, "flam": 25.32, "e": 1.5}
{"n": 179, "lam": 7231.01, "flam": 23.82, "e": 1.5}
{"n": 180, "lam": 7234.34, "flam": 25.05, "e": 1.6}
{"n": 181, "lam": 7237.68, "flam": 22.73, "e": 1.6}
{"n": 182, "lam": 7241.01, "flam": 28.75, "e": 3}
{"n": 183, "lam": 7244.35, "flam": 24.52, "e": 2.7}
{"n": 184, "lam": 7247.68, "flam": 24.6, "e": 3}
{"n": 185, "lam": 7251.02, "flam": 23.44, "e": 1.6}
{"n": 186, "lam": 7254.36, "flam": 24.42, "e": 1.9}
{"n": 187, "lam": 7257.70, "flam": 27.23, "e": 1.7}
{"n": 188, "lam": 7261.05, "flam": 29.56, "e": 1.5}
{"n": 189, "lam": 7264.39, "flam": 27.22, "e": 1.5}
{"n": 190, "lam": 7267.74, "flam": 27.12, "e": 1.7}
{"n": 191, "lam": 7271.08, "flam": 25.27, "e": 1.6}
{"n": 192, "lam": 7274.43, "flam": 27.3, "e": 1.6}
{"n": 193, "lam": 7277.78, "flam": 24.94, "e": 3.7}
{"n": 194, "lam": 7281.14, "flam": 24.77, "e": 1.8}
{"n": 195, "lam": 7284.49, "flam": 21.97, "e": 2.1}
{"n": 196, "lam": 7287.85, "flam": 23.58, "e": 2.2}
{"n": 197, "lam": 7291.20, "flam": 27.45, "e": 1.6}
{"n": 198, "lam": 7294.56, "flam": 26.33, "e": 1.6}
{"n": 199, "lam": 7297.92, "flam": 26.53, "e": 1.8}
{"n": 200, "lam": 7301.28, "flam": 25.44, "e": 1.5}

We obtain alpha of 0.06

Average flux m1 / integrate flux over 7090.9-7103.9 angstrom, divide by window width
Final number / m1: 27.7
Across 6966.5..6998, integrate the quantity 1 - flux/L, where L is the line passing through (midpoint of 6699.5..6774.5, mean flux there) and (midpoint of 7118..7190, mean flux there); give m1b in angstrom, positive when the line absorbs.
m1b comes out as 3.6 angstrom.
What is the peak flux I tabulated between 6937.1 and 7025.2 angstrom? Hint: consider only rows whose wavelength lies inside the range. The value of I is 29.35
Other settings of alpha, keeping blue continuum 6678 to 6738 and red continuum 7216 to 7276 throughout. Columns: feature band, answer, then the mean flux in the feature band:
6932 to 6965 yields 0.000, 26.3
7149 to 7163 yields -0.084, 27.9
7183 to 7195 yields -0.095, 28.2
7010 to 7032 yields 0.006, 26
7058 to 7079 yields 0.020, 25.6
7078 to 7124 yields -0.011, 26.3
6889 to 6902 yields 0.014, 26.1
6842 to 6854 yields -0.020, 27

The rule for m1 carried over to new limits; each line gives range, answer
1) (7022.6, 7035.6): 25.8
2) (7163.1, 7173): 33.6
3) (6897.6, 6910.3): 26.7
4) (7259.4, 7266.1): 28.4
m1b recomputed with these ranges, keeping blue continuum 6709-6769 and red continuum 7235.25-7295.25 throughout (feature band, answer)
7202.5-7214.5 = 0.2 angstrom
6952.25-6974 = 0.8 angstrom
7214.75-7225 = 0.2 angstrom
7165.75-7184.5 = -1.5 angstrom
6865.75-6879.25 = 0.4 angstrom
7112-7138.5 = -1.8 angstrom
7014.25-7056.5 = -0.1 angstrom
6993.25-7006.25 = 0.1 angstrom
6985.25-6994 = -0.2 angstrom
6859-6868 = 1.2 angstrom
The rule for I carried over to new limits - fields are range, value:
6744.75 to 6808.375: 29.83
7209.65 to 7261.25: 29.56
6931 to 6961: 28.31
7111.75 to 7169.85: 73.88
